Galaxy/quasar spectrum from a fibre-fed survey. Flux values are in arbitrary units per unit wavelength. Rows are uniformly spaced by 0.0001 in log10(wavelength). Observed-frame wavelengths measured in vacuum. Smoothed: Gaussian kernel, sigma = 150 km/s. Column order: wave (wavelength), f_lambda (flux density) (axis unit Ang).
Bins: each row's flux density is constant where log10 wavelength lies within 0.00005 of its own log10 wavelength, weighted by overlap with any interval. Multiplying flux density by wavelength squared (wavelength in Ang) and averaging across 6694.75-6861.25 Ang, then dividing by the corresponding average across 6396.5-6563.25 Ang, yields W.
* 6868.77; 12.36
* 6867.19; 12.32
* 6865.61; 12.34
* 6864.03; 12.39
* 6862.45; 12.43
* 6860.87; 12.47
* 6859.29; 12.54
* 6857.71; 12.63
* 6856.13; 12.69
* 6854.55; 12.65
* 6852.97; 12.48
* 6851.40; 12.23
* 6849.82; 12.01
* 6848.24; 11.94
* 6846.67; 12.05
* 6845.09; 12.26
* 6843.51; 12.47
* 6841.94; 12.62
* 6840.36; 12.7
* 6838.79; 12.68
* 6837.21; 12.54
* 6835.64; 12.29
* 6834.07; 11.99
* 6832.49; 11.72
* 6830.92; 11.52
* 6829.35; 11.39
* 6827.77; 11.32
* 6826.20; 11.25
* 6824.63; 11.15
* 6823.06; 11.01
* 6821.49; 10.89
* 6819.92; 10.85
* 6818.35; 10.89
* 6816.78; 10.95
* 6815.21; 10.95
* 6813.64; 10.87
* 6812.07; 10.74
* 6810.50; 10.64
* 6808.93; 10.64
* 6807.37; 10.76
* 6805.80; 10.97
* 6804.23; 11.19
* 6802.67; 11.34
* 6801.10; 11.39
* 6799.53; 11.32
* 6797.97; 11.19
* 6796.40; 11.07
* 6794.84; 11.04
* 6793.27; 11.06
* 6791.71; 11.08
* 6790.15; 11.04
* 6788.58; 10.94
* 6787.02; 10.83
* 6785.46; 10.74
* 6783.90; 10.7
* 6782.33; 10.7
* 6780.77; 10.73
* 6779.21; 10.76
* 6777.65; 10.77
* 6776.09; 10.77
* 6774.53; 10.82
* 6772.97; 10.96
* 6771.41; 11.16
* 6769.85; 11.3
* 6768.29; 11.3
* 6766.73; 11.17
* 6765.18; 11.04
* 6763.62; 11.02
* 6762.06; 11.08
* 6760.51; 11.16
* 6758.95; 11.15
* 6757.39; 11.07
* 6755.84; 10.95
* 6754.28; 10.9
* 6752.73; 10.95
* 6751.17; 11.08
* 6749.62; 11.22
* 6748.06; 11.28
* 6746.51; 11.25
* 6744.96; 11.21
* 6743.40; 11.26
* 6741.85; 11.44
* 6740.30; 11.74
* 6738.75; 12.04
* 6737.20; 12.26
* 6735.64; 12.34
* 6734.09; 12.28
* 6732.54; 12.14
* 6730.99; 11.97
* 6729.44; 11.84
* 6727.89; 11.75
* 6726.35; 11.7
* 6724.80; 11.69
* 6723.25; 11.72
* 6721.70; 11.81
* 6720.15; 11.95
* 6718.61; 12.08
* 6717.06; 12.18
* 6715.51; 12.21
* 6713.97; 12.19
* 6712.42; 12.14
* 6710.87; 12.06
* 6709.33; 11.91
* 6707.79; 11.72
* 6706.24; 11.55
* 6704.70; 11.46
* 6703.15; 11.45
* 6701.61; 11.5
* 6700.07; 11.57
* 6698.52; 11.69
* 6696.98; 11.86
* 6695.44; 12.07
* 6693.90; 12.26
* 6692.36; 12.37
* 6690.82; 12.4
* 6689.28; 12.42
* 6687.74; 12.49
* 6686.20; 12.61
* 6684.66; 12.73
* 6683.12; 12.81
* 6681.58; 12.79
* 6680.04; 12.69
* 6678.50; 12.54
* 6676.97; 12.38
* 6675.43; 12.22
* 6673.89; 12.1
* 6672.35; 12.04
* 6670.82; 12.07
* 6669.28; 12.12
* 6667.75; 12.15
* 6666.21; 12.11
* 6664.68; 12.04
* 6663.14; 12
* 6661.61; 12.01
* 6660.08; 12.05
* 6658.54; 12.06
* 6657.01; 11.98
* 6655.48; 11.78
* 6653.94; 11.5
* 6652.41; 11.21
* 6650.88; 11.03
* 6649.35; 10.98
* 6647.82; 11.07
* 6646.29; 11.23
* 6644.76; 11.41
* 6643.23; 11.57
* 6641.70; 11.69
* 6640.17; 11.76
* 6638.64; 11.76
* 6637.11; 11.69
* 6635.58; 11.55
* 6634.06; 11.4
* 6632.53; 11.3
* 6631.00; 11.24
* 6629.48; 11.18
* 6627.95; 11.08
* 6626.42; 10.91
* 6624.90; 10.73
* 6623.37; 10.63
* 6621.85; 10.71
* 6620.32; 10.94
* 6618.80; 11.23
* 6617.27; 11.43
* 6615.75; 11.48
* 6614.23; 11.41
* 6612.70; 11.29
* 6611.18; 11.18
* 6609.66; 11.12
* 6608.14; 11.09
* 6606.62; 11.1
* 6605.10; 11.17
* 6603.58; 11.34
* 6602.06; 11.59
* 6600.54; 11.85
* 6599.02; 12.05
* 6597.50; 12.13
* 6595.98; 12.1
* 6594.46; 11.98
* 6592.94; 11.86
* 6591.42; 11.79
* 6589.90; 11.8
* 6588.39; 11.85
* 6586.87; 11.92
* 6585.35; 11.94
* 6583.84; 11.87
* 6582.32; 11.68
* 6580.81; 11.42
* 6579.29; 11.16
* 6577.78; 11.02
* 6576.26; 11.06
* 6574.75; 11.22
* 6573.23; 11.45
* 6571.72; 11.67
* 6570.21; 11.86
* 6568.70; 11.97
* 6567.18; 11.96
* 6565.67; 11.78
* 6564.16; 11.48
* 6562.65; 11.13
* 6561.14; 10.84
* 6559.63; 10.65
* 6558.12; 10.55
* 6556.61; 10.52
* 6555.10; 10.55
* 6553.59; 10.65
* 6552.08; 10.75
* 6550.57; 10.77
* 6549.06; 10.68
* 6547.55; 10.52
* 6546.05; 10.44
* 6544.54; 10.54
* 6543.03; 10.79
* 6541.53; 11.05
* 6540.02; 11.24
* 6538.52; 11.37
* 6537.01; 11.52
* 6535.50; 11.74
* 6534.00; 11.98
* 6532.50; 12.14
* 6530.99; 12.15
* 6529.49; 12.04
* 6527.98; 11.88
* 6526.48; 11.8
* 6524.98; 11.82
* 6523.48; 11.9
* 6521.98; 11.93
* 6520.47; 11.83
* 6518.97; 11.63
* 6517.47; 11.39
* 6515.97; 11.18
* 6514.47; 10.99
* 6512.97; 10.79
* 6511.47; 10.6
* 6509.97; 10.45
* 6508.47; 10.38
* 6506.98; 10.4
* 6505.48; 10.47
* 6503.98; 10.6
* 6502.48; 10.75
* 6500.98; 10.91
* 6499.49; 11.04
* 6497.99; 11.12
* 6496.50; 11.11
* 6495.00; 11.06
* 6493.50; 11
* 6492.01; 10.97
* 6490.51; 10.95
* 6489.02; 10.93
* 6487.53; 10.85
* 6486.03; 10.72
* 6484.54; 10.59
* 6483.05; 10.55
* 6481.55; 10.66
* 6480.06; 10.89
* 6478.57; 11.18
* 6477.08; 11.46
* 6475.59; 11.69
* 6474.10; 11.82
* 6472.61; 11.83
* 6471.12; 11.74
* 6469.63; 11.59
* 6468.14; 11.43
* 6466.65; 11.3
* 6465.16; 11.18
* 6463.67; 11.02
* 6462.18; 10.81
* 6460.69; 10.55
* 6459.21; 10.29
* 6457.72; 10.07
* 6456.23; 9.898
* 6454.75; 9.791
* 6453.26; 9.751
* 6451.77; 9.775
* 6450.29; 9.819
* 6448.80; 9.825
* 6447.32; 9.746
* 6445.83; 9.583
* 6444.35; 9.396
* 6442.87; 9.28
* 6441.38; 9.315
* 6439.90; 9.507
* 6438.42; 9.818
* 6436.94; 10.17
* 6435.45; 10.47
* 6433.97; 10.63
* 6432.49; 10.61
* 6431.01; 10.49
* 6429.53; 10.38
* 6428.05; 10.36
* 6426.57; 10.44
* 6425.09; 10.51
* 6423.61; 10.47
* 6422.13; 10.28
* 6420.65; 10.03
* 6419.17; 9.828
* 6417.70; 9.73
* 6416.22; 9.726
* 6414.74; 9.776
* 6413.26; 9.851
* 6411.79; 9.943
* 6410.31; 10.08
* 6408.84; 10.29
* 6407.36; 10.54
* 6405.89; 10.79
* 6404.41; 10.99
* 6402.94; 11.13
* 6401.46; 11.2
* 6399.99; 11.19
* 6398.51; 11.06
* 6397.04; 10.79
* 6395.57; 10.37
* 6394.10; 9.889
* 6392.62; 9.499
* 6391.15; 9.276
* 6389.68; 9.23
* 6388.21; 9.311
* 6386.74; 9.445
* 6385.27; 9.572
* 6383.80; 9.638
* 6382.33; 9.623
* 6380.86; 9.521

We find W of 1.17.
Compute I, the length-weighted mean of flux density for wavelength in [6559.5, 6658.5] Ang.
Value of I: 11.4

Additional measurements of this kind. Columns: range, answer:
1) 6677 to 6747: 12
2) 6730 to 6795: 11.2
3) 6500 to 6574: 11.2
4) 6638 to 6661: 11.5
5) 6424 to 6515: 10.6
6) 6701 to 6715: 11.8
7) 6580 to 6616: 11.6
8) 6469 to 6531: 11.2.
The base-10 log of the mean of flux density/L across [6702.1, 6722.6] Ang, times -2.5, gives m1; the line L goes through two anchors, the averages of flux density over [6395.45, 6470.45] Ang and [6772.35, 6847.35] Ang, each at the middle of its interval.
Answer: -0.08 mag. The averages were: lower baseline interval 10.3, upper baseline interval 11.3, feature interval 11.9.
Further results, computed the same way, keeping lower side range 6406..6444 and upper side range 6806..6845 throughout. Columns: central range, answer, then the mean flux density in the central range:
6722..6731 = -0.061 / 11.8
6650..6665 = -0.082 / 11.8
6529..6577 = -0.068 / 11.2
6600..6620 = -0.058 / 11.3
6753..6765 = 0.019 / 11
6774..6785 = 0.055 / 10.7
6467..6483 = -0.112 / 11.4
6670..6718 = -0.106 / 12.1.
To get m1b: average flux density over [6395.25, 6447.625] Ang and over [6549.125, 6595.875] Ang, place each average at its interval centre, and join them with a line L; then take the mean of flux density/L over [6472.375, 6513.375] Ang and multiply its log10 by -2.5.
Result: -0.01 mag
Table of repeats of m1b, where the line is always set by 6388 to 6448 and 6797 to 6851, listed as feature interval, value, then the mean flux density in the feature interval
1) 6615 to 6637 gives -0.031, 11.1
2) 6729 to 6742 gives -0.078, 12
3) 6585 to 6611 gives -0.090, 11.7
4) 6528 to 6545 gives -0.098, 11.5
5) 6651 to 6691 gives -0.112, 12.2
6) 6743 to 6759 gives 0.013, 11.1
